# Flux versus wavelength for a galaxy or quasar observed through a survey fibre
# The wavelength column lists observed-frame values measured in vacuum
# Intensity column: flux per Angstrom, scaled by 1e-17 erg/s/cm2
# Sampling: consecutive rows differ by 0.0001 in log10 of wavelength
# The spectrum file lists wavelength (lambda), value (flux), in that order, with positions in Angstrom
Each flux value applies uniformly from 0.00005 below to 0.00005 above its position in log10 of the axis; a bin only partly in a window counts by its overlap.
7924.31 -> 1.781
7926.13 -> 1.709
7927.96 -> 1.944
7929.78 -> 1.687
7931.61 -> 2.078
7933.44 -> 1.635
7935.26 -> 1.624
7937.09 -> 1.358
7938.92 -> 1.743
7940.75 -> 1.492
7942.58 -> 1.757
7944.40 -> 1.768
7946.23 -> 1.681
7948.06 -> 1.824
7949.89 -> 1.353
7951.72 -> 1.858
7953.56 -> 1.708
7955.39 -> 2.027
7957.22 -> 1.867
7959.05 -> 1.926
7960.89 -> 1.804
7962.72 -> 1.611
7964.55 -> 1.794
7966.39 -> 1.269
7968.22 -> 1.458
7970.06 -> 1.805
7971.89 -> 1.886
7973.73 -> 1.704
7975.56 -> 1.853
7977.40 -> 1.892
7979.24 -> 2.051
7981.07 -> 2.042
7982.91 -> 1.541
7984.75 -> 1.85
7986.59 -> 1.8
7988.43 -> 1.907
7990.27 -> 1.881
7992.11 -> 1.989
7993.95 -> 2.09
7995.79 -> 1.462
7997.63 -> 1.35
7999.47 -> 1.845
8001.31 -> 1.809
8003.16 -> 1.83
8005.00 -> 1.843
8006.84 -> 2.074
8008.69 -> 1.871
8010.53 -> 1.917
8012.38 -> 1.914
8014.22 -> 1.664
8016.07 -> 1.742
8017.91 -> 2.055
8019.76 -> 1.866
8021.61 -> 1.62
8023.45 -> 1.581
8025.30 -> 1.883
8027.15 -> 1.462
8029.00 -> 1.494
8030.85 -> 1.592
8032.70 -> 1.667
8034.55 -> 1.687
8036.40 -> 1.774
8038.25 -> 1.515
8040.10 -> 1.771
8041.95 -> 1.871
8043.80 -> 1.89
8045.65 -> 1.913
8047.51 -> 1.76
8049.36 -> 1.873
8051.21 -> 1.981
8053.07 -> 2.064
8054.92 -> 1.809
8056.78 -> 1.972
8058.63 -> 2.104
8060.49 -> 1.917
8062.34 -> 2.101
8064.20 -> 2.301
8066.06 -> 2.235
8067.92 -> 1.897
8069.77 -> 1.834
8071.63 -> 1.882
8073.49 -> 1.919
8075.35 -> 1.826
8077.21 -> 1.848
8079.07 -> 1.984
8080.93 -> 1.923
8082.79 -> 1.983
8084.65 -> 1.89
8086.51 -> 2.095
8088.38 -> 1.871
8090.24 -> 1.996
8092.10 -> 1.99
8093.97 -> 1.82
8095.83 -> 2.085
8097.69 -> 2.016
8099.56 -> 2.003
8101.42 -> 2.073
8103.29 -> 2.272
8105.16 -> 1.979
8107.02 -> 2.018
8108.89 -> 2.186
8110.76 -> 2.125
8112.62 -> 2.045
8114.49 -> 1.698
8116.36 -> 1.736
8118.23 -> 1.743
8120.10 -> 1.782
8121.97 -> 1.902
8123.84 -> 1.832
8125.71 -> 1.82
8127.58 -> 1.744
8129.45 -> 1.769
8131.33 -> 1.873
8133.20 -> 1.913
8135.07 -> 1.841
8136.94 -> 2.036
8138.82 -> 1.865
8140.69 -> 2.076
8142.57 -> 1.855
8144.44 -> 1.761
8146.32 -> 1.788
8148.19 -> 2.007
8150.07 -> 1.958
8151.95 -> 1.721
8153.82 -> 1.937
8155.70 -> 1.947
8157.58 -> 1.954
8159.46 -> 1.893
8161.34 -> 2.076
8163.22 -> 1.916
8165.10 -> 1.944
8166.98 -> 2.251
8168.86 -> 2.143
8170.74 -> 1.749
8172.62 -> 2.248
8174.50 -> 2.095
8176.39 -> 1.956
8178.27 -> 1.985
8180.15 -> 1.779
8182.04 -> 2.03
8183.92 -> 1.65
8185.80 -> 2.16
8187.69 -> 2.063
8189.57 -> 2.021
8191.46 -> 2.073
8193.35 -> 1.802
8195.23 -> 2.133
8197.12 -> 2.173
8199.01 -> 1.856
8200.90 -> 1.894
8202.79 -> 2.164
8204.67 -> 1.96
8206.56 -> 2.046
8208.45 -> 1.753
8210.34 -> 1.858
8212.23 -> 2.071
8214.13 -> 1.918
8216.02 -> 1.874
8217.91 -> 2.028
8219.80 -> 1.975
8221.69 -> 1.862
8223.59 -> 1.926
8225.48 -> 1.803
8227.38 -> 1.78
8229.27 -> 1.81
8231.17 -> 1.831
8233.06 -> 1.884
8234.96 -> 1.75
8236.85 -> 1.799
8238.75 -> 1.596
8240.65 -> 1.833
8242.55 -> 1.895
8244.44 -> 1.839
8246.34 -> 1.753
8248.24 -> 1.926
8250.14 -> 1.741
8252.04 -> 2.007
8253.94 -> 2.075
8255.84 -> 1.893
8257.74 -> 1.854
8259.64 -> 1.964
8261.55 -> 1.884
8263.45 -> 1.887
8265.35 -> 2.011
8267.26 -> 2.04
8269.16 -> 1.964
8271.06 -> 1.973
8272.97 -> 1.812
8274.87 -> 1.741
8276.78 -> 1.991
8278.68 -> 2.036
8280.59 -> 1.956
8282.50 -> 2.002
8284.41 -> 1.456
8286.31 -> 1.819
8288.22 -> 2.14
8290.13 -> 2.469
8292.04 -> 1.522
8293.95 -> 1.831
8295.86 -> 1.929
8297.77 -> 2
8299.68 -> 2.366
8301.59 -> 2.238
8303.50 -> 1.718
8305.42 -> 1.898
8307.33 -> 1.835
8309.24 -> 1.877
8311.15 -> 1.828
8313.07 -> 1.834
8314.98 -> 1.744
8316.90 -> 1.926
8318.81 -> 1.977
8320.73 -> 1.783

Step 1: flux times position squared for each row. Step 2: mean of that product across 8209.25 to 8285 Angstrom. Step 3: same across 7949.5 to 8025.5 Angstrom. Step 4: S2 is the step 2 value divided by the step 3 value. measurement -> 1.12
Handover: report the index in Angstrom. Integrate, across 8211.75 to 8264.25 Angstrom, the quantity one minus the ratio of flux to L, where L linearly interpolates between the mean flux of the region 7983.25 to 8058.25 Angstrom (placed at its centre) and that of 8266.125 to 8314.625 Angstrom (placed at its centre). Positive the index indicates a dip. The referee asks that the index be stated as 0.88 Angstrom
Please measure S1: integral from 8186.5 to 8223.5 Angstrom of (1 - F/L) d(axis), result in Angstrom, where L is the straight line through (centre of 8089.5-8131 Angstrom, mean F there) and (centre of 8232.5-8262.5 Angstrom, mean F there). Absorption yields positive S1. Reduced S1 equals -1.86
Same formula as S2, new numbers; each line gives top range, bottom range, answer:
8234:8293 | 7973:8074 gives 1.09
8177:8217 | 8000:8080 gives 1.10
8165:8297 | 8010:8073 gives 1.10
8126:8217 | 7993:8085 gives 1.09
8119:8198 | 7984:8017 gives 1.11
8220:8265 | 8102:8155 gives 1.00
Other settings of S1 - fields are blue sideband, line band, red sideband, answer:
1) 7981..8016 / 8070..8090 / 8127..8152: -0.7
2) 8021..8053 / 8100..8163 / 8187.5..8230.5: -2.2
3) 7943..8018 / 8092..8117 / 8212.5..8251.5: -2.6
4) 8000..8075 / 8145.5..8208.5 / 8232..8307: -3.1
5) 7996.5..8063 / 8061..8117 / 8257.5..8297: -4.8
